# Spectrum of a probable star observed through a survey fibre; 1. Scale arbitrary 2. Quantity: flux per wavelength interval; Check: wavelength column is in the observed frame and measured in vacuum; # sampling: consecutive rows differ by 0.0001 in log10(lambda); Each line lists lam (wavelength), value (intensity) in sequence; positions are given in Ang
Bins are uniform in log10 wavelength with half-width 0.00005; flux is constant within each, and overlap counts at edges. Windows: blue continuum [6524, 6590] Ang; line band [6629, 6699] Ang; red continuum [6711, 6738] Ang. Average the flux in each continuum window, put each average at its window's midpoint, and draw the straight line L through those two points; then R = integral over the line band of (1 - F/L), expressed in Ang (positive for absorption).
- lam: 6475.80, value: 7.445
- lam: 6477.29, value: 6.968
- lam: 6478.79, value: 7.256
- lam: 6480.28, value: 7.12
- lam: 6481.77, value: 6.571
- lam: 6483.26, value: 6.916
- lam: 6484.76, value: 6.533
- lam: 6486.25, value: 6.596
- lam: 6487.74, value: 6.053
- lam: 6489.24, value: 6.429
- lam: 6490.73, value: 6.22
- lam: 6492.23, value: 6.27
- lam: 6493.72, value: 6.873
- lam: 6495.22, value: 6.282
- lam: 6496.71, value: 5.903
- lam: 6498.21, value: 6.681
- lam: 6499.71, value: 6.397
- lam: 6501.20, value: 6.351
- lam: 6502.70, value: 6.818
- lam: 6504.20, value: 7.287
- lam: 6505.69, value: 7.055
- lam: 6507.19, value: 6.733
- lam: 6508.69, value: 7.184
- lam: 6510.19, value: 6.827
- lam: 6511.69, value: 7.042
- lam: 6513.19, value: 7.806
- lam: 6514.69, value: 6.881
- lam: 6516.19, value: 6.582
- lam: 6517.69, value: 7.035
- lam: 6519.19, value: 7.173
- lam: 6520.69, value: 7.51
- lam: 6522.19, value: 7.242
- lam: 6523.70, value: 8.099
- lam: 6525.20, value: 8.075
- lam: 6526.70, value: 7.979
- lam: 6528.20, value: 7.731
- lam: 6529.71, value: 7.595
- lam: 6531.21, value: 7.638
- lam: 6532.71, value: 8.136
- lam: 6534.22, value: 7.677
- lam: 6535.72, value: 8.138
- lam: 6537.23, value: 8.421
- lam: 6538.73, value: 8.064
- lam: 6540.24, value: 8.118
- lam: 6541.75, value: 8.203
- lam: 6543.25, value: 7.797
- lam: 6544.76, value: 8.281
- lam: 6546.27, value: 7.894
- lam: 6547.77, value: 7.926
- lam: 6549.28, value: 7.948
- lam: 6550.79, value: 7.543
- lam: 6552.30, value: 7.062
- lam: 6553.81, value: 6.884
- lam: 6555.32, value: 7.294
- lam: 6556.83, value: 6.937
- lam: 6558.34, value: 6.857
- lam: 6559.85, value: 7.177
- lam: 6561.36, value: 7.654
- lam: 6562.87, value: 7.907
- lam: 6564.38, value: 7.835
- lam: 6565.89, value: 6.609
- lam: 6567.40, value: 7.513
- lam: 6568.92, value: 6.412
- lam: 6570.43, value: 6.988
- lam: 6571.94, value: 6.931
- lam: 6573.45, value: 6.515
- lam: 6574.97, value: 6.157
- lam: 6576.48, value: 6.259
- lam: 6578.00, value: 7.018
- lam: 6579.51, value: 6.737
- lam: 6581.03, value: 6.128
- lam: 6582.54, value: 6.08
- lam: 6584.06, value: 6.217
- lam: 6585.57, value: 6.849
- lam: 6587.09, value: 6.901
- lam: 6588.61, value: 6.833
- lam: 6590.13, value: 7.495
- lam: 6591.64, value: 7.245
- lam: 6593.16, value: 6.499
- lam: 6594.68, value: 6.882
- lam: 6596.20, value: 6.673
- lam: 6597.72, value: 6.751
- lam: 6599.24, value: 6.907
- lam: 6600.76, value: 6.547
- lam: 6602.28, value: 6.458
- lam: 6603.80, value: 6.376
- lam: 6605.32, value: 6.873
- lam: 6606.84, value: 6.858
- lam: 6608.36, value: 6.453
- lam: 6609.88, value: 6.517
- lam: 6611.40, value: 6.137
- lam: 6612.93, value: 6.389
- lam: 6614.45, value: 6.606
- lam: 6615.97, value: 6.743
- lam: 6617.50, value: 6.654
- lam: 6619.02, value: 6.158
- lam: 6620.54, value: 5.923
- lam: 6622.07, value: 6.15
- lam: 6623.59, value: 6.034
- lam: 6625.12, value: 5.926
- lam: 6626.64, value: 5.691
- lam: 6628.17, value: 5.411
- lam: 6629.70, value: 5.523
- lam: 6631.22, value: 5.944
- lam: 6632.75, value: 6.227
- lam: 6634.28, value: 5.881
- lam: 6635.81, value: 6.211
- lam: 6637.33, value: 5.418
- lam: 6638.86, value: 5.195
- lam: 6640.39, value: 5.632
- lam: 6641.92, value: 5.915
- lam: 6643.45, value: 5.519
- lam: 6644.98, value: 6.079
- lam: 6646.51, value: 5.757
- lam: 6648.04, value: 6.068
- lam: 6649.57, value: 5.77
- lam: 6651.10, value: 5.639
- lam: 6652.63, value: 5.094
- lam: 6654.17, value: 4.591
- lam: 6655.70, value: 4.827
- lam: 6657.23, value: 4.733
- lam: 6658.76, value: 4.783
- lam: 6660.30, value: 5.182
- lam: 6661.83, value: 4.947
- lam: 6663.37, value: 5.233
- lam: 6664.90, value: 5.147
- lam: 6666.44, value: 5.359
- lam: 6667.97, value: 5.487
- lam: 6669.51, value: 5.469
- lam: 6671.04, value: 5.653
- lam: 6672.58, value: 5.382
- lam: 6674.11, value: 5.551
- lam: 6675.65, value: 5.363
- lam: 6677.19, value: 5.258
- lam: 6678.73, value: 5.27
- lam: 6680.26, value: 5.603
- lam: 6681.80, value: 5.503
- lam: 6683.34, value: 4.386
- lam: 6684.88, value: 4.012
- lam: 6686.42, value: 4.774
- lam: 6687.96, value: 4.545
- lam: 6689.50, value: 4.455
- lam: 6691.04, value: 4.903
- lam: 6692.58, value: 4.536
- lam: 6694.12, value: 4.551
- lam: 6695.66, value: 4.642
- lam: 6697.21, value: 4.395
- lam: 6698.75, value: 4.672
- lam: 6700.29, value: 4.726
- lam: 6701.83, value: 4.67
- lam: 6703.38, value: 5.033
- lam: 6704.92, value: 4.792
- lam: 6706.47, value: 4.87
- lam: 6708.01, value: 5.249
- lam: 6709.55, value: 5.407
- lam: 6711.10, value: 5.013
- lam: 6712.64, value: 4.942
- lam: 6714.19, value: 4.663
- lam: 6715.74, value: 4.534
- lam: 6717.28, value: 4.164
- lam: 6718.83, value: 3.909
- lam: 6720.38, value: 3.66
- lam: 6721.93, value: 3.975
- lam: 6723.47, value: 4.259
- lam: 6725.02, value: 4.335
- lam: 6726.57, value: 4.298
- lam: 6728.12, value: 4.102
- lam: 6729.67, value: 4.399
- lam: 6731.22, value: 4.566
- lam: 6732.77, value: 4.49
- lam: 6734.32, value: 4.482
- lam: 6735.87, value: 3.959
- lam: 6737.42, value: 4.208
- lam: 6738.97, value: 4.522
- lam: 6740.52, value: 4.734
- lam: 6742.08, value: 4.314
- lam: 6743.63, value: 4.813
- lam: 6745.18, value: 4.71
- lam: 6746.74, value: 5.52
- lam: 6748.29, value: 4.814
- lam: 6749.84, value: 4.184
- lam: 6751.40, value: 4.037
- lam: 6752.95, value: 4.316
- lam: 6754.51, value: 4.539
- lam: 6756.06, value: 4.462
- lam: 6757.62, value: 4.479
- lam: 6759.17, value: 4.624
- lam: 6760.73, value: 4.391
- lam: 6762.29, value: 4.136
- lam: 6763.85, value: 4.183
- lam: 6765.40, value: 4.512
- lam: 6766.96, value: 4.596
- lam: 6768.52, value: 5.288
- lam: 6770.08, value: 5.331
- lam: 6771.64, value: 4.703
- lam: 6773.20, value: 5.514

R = 2.1 Ang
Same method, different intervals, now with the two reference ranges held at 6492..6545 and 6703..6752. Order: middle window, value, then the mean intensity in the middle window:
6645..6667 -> 0.96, 5.25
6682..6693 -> 1.08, 4.57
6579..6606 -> -1.51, 6.69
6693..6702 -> 0.60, 4.6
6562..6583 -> -0.62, 6.81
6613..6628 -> -0.55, 6.19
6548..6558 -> -0.61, 7.29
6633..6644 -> 0.02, 5.71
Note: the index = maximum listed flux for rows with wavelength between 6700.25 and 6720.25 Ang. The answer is 5.407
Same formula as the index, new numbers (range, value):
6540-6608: 8.281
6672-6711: 5.603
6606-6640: 6.858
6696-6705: 5.033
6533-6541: 8.421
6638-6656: 6.079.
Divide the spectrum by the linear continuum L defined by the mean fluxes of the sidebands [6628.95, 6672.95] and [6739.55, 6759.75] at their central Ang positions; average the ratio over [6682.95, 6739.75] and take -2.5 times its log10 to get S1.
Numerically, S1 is 0.094 mag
